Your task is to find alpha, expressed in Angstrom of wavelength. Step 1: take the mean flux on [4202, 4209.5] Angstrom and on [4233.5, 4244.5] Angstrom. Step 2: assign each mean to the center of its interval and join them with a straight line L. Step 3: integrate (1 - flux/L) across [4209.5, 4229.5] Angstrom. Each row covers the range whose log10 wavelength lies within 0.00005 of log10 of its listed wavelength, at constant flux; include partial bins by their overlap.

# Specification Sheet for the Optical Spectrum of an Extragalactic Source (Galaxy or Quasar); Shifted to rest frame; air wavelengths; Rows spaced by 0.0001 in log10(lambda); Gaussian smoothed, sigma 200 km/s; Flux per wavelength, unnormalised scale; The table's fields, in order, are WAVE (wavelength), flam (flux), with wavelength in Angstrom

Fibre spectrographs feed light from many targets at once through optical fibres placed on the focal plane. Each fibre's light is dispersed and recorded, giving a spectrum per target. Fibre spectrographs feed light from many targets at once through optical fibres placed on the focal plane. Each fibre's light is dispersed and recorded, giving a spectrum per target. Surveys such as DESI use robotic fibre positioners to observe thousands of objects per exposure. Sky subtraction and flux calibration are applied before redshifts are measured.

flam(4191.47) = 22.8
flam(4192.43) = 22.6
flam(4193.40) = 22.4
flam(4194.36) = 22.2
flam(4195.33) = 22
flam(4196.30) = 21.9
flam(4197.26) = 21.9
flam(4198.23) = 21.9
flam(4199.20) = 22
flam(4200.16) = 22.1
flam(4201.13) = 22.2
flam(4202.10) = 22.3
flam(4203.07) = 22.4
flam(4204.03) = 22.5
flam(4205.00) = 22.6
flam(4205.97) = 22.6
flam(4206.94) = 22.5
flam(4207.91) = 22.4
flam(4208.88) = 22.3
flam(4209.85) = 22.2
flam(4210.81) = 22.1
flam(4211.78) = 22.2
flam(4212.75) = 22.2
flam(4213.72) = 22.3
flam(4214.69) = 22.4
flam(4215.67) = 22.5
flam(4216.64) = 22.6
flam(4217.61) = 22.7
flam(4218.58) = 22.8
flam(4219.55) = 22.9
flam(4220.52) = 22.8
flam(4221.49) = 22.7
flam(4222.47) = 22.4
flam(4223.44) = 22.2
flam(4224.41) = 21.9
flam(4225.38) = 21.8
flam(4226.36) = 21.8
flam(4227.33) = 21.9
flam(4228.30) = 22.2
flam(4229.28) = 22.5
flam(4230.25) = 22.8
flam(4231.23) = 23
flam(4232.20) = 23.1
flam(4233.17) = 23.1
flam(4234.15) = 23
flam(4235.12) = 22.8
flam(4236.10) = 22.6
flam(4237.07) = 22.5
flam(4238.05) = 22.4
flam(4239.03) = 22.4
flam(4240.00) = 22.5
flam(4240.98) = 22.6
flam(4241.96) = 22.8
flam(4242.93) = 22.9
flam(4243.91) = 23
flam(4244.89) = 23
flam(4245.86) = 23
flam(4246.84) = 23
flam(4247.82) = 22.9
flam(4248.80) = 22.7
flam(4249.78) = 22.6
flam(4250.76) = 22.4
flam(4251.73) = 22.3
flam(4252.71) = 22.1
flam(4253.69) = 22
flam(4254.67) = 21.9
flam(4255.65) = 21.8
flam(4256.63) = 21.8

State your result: 0.2 Angstrom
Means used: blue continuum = 22.4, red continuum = 22.7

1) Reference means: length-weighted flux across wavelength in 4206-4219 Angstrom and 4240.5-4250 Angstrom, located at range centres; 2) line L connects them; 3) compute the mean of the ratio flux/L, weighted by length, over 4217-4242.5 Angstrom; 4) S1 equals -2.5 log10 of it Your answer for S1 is 0.004 mag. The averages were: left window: 22.4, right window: 22.9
